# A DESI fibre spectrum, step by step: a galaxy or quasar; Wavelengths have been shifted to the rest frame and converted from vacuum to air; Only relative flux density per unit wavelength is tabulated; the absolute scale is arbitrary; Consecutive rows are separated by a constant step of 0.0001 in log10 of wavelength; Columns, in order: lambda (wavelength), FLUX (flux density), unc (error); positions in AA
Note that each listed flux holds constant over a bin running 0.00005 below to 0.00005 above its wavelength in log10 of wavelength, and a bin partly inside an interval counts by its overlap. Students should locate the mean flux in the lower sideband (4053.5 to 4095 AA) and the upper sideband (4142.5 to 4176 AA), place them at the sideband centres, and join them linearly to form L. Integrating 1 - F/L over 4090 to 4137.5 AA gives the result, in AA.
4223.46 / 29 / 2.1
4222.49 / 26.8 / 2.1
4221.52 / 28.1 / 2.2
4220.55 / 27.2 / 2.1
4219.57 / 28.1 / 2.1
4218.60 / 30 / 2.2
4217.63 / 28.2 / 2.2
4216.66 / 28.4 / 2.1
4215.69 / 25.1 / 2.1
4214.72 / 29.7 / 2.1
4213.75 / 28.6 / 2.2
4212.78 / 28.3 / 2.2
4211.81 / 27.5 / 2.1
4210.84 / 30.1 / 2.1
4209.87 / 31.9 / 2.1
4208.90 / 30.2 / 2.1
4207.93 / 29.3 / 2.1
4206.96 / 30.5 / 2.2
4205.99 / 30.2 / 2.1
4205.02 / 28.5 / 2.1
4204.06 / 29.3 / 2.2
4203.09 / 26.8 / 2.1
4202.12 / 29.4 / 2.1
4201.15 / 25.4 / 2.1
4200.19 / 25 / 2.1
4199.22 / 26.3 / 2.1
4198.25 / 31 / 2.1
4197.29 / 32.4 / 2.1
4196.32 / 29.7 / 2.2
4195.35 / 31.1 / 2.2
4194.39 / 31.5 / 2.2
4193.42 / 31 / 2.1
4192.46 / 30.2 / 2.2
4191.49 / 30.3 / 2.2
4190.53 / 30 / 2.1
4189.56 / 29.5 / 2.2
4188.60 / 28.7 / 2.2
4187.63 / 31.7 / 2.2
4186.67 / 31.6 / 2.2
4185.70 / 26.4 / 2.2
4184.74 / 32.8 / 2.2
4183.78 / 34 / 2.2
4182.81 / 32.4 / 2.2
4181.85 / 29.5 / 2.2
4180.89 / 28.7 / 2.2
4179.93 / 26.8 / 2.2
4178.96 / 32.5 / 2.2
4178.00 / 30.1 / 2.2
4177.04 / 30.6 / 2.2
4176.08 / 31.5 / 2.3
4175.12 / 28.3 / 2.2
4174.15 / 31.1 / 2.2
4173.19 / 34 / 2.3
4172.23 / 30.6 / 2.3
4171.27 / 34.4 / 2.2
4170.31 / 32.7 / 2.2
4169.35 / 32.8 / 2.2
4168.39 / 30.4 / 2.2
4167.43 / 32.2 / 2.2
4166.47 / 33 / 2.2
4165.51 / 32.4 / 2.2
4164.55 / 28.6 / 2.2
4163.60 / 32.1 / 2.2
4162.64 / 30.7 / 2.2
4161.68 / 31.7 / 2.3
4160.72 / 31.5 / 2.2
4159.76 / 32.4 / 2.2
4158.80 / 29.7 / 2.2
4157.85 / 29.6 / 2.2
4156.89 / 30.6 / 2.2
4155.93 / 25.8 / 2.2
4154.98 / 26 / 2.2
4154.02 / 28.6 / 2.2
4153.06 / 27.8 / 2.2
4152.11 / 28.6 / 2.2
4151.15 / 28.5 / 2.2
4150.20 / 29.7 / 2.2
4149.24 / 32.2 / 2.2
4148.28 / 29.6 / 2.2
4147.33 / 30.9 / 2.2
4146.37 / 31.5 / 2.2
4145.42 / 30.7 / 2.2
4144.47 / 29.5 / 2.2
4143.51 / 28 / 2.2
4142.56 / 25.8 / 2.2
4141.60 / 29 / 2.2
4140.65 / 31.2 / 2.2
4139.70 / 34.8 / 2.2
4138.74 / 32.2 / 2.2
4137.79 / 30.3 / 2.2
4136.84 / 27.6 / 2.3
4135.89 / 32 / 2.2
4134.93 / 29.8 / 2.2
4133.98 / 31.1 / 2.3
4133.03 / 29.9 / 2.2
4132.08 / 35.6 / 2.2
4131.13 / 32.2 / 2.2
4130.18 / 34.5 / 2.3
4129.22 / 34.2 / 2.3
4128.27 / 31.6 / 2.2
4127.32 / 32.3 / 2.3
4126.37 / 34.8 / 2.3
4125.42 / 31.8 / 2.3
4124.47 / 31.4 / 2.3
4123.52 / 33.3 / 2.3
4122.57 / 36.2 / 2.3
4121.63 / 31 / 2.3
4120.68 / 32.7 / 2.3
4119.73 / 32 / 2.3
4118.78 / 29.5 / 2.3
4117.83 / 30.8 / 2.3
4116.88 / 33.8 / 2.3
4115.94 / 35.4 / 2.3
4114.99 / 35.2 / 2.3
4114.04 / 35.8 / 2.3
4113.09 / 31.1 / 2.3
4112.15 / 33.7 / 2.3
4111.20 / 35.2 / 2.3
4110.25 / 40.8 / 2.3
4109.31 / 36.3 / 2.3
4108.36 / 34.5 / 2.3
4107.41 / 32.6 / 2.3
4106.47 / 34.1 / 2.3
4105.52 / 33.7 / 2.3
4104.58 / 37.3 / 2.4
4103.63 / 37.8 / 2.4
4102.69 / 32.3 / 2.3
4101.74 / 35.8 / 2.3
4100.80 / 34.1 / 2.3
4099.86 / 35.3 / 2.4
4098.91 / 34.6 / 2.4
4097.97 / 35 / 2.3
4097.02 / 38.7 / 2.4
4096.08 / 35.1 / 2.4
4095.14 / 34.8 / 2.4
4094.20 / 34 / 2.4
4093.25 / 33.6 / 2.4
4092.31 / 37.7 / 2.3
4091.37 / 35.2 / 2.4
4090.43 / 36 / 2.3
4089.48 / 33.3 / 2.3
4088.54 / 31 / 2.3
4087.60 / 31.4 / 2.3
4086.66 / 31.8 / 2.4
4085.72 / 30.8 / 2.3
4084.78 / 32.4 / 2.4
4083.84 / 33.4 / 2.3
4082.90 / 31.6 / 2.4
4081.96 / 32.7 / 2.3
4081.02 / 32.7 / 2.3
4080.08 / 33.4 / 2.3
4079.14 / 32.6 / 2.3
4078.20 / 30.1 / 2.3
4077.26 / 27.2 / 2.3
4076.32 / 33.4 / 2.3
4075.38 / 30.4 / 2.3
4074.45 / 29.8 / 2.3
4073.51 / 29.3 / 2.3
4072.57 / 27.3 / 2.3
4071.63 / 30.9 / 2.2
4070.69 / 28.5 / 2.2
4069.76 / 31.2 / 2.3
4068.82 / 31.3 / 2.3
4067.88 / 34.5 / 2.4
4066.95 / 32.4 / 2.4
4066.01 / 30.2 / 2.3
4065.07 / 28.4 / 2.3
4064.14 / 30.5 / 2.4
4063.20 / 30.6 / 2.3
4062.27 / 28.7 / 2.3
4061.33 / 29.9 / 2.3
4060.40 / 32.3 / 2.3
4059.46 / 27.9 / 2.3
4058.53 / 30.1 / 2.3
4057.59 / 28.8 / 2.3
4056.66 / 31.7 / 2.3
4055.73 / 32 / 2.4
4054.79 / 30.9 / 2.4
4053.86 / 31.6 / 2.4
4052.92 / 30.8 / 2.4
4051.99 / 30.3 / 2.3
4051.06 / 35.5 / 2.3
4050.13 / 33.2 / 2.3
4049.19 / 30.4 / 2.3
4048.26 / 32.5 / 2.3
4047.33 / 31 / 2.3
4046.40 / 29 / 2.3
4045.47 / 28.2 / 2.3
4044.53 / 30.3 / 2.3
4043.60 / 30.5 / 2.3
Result -4.40 AA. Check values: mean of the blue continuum 31.5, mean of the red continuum 30.4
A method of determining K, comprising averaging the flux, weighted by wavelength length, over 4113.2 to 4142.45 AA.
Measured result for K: 32.3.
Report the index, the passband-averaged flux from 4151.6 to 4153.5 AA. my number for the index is 28.2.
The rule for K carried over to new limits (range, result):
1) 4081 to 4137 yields 33.6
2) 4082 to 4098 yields 33.8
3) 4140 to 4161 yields 29.4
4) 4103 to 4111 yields 35.8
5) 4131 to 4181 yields 30.5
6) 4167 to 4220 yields 29.9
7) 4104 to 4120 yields 34.3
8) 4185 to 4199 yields 30.3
